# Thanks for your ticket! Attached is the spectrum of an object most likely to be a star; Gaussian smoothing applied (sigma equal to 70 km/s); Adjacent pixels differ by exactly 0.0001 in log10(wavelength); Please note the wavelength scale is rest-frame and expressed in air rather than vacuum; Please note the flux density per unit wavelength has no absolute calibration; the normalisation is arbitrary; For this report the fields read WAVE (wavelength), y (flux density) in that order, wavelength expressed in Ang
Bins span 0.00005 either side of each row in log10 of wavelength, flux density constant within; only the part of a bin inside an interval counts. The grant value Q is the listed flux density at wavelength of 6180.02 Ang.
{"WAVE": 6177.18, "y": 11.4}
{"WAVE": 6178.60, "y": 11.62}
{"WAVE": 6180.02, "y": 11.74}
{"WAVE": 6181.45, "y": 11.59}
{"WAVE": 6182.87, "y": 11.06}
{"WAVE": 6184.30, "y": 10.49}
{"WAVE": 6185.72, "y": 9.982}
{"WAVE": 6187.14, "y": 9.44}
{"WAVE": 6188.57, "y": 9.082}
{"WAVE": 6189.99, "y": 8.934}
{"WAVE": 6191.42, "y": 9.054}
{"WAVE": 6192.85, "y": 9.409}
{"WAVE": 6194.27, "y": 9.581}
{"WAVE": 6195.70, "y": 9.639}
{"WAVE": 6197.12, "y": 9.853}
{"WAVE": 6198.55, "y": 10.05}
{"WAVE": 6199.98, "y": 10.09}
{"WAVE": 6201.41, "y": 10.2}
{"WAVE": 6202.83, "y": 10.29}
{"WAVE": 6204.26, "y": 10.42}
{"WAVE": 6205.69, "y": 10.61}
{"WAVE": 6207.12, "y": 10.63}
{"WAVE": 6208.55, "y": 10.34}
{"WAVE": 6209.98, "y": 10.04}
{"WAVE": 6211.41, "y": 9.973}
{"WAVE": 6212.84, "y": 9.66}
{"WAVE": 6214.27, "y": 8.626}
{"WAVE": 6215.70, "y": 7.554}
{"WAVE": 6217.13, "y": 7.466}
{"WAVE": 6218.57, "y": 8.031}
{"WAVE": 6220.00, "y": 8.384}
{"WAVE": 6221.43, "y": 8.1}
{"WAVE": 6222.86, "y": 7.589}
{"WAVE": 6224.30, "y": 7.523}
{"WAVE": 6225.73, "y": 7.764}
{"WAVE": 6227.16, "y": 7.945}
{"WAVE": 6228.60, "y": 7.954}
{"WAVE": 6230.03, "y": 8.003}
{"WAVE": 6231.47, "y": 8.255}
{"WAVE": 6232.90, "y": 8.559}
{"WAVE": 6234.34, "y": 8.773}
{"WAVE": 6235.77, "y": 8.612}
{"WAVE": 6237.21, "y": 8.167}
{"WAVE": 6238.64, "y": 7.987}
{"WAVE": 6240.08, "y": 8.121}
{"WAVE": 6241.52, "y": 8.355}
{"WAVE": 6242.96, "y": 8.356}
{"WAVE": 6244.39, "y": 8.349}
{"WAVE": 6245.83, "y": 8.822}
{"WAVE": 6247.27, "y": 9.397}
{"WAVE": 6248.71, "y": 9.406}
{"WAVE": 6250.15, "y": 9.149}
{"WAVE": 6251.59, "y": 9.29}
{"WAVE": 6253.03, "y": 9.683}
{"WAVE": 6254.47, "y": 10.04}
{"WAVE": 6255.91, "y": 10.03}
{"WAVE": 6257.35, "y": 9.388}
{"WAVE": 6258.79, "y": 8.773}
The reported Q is 11.74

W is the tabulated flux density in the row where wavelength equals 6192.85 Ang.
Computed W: 9.409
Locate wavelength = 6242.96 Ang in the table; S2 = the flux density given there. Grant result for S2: 8.356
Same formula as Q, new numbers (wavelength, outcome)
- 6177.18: 11.4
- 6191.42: 9.054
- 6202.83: 10.29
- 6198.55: 10.05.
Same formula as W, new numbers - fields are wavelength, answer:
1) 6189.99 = 8.934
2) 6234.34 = 8.773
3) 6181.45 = 11.59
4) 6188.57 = 9.082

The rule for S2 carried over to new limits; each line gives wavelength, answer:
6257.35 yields 9.388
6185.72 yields 9.982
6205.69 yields 10.61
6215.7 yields 7.554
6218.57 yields 8.031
